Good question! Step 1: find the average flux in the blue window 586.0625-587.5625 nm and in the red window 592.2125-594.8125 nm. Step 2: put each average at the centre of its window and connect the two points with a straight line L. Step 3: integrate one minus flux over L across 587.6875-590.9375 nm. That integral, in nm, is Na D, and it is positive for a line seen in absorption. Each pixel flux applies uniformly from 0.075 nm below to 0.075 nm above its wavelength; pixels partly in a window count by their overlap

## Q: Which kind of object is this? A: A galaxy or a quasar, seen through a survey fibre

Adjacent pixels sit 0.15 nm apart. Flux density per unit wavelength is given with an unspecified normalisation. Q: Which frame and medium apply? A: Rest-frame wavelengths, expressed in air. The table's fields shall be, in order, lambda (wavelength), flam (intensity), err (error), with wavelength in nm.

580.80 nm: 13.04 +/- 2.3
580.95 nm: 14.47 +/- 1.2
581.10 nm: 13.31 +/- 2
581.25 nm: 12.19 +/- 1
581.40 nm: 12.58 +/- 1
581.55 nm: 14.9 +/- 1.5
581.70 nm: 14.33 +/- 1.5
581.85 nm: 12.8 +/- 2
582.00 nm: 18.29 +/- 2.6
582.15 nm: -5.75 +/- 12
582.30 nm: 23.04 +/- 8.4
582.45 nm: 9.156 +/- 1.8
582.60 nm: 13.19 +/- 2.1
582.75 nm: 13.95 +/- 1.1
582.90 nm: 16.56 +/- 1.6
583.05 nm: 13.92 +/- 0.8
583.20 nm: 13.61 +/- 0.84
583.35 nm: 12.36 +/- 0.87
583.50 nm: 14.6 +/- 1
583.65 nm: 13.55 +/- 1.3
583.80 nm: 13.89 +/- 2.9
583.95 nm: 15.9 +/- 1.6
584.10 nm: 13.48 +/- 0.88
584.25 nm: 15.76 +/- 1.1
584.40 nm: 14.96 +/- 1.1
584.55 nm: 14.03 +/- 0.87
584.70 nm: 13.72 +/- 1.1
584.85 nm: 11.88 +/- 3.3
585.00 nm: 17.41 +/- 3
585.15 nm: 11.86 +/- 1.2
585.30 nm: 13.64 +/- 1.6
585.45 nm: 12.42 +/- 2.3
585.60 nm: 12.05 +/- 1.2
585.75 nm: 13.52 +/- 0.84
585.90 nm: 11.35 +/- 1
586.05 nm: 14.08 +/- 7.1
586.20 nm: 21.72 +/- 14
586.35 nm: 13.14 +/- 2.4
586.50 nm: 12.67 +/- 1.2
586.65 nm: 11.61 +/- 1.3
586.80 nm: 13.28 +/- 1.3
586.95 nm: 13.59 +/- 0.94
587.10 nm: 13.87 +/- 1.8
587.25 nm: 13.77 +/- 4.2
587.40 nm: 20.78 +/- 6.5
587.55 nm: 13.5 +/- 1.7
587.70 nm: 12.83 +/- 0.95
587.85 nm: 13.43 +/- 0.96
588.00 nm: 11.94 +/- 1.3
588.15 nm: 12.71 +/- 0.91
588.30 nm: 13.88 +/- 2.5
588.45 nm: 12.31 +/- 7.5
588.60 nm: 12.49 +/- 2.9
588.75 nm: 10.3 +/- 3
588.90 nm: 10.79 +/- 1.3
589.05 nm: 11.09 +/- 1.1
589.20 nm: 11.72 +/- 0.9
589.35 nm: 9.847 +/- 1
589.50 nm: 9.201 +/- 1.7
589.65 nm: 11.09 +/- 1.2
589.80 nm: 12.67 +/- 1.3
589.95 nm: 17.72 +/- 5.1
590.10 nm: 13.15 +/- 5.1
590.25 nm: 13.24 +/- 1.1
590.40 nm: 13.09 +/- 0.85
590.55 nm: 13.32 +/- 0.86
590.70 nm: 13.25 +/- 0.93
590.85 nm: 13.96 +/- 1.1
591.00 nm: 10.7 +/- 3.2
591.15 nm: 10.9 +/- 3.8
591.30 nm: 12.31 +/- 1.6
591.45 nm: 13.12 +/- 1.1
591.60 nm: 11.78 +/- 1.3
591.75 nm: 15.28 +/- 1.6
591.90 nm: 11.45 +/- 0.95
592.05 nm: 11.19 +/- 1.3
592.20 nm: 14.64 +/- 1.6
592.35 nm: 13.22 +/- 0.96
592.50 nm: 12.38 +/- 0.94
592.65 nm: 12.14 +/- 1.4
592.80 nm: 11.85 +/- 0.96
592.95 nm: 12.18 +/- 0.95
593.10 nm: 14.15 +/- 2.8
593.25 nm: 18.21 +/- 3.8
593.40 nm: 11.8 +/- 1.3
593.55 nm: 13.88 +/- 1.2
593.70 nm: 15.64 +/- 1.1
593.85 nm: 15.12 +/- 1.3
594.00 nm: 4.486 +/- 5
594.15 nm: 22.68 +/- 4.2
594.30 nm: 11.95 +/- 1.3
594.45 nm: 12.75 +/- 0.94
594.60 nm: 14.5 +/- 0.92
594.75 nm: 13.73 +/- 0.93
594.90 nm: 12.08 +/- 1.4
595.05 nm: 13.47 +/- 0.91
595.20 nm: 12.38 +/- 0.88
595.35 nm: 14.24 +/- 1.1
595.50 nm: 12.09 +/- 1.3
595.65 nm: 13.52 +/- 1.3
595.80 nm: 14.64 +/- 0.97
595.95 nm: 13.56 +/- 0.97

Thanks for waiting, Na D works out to 0.43 nm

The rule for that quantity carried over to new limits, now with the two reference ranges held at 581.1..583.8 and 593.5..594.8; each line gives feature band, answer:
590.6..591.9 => 0.10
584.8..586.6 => -0.06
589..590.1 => 0.13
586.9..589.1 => 0.05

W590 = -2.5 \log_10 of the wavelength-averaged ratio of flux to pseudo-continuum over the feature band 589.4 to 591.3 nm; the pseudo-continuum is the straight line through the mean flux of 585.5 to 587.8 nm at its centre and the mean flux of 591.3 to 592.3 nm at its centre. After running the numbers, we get 0.05 mag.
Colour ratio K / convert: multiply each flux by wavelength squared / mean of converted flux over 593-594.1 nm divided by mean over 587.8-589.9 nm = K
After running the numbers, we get 1.17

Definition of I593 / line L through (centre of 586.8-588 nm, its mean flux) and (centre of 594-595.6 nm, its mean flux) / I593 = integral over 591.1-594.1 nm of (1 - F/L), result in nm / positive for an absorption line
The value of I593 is 0.19 nm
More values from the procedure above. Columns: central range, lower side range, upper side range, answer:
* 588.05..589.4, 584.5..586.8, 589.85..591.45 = 0.16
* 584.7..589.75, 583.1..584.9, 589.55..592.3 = 0.18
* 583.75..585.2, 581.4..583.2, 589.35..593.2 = -0.15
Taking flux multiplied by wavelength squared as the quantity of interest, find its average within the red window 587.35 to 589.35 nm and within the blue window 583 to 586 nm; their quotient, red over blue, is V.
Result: 0.9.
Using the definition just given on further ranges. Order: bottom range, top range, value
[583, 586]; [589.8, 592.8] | 0.97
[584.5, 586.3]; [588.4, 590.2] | 0.86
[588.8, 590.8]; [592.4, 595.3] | 1.11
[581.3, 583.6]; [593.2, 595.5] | 1.08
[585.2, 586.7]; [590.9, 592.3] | 0.93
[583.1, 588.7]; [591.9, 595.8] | 0.99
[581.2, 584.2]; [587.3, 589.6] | 0.95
